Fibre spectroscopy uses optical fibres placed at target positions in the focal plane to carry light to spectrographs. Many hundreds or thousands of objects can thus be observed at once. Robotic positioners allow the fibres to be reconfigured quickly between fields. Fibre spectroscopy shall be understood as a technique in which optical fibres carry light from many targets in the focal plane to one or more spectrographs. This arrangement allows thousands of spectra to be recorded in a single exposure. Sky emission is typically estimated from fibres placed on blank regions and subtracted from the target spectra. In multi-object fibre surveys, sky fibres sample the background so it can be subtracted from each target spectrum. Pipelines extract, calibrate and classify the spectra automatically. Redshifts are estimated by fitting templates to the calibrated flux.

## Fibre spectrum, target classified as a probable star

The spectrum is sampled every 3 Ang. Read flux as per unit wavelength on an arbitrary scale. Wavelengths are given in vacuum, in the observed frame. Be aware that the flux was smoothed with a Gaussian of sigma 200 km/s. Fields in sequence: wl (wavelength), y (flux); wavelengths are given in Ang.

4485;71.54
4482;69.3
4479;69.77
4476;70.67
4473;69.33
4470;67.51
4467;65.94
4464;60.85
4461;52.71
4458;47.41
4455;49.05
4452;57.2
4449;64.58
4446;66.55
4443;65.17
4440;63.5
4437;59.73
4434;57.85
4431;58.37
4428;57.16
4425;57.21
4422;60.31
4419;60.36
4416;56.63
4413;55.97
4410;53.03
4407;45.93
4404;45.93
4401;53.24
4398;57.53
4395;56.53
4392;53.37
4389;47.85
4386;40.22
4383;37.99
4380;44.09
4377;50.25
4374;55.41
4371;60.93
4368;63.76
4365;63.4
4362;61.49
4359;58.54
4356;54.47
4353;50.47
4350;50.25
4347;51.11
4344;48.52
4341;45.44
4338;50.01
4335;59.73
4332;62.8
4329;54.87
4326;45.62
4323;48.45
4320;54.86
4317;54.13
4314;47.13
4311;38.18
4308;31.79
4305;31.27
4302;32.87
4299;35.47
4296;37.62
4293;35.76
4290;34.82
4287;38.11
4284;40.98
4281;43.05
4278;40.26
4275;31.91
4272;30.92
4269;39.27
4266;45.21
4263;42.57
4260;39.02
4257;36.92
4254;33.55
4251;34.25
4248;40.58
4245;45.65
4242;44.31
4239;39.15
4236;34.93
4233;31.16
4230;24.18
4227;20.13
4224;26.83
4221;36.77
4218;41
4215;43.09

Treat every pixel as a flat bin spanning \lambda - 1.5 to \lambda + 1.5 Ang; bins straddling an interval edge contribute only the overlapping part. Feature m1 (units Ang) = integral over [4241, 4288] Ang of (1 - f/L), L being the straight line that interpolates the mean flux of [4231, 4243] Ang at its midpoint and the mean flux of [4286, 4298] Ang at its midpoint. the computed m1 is -3.4 Ang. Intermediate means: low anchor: 36.5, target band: 39.1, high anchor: 36.5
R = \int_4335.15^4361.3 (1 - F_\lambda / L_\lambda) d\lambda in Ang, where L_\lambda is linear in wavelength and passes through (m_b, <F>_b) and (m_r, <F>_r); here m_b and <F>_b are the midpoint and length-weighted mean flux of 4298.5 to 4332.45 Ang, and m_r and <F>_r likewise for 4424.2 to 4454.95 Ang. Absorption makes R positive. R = -1.71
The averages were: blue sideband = 44.5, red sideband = 60.3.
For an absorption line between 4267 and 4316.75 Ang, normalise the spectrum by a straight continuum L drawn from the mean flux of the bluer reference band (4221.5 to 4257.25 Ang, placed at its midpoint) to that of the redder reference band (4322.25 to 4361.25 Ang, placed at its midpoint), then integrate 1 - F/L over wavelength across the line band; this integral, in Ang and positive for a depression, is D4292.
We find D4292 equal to 7.09 Ang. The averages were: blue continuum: 34.3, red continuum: 52.6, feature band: 37.4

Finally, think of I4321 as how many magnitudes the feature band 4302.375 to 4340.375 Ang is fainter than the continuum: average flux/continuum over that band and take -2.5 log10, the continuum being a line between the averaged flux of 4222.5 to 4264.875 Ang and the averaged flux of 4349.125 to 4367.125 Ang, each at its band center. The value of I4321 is 0.06 mag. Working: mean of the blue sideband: 35.3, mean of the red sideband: 56.9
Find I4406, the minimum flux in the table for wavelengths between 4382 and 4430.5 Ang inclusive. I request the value 37.99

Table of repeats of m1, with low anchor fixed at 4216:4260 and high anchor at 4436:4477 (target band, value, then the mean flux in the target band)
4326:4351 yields -2.8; 52.5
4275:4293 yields 1.0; 38.5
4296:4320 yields 2.2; 39.6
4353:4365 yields -2.0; 57.9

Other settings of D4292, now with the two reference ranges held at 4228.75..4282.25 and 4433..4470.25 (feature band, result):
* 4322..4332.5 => -1.5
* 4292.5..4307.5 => 2.9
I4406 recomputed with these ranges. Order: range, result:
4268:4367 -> 30.92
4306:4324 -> 31.79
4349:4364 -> 50.25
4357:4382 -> 44.09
